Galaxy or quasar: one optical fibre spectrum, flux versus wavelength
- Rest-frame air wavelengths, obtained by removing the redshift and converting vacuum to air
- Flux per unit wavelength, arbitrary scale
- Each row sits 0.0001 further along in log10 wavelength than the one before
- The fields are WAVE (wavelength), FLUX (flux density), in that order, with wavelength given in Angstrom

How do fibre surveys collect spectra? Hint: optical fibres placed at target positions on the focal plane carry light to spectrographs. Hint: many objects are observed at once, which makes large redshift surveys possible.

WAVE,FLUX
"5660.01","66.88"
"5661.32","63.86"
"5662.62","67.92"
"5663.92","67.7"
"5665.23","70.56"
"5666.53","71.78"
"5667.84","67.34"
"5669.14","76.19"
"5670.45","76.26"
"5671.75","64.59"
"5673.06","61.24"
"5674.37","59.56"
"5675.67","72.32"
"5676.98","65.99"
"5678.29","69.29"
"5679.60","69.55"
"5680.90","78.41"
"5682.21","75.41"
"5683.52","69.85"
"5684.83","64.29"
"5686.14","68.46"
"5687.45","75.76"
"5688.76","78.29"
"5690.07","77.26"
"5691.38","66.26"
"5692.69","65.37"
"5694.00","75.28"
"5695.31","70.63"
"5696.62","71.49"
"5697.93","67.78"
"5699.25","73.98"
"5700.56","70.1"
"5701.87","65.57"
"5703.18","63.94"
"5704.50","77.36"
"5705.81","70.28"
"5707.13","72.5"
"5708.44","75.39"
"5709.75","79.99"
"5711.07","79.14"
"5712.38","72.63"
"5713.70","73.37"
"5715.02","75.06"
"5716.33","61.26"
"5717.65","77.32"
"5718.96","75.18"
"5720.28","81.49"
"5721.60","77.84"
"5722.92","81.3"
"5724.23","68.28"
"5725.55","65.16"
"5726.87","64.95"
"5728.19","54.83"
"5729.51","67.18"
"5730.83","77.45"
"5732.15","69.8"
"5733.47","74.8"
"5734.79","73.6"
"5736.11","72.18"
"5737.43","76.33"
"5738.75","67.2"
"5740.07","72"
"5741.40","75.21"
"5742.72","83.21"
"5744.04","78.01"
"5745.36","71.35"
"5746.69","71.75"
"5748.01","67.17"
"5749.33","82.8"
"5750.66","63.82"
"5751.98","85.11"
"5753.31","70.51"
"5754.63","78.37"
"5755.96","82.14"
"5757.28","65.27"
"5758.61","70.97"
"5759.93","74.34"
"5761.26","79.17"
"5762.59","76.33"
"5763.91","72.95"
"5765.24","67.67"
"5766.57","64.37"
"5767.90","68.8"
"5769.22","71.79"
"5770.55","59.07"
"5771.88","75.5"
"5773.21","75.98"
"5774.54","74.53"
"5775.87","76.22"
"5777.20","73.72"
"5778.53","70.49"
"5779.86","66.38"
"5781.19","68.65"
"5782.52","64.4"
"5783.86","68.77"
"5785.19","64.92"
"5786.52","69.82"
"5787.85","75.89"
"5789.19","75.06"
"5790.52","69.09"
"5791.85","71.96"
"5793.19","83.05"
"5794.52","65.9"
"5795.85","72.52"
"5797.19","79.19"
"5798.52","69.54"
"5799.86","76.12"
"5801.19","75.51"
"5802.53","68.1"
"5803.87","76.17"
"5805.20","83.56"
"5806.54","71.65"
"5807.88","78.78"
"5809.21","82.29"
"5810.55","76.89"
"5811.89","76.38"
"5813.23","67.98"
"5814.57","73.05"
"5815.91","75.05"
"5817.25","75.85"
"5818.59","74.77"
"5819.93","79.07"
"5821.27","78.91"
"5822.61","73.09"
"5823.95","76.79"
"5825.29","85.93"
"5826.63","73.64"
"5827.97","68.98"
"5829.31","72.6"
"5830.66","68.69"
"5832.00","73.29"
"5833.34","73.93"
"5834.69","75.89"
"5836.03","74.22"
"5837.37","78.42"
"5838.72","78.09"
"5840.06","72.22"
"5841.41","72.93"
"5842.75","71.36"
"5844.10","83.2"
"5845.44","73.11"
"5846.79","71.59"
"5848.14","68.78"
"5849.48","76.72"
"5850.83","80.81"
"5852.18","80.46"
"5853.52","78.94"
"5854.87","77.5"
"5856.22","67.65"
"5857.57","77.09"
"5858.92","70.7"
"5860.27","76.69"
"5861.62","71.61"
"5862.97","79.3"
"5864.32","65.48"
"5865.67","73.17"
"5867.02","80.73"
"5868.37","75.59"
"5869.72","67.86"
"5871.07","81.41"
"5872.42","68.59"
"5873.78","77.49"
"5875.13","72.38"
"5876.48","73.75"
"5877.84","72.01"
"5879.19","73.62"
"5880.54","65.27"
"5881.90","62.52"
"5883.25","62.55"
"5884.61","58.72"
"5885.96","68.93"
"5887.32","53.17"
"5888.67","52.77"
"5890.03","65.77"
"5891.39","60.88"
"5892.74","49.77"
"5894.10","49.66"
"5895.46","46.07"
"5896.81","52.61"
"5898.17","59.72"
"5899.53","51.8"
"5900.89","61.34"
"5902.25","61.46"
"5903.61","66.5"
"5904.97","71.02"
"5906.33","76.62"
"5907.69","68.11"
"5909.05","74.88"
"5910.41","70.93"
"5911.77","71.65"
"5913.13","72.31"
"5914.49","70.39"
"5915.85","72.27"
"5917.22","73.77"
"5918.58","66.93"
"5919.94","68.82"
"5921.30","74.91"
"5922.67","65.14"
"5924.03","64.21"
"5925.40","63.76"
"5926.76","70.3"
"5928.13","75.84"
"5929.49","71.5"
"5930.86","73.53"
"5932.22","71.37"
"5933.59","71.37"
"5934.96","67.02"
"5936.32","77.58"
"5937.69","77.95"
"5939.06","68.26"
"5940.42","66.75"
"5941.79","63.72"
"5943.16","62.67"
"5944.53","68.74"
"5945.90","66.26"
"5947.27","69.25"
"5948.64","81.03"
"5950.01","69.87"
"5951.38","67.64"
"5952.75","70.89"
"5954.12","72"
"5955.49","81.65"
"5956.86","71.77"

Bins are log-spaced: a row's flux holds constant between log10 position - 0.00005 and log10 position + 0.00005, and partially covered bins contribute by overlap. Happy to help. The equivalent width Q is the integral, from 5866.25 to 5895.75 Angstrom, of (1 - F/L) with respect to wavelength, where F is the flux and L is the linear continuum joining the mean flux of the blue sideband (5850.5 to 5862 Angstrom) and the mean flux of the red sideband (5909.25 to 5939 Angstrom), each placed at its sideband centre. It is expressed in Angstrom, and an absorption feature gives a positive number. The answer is 3.3 Angstrom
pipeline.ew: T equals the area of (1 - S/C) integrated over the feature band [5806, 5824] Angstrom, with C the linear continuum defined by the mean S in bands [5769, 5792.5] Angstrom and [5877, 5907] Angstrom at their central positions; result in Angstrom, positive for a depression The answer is -2.1 Angstrom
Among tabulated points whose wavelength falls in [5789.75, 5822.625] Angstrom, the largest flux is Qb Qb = 83.56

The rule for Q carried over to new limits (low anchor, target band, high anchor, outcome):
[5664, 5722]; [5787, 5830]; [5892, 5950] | -3.5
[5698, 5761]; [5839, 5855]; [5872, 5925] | -1.9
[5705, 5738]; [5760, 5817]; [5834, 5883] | 0.5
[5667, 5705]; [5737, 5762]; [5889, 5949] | -1.8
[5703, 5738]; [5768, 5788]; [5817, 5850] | 1.0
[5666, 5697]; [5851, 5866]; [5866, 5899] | -2.1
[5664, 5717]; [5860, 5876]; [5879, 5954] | -1.6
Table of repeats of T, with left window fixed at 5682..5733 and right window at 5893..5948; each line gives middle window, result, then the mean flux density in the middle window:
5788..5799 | -0.6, 73.5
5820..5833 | -1.1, 74.9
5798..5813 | -1.3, 75.7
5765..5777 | 0.0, 70.7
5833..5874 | -3.7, 74.9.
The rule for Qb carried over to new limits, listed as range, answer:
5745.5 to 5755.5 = 85.11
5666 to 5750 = 83.21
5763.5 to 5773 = 75.5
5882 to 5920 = 76.62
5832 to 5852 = 83.2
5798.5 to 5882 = 85.93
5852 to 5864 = 80.46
